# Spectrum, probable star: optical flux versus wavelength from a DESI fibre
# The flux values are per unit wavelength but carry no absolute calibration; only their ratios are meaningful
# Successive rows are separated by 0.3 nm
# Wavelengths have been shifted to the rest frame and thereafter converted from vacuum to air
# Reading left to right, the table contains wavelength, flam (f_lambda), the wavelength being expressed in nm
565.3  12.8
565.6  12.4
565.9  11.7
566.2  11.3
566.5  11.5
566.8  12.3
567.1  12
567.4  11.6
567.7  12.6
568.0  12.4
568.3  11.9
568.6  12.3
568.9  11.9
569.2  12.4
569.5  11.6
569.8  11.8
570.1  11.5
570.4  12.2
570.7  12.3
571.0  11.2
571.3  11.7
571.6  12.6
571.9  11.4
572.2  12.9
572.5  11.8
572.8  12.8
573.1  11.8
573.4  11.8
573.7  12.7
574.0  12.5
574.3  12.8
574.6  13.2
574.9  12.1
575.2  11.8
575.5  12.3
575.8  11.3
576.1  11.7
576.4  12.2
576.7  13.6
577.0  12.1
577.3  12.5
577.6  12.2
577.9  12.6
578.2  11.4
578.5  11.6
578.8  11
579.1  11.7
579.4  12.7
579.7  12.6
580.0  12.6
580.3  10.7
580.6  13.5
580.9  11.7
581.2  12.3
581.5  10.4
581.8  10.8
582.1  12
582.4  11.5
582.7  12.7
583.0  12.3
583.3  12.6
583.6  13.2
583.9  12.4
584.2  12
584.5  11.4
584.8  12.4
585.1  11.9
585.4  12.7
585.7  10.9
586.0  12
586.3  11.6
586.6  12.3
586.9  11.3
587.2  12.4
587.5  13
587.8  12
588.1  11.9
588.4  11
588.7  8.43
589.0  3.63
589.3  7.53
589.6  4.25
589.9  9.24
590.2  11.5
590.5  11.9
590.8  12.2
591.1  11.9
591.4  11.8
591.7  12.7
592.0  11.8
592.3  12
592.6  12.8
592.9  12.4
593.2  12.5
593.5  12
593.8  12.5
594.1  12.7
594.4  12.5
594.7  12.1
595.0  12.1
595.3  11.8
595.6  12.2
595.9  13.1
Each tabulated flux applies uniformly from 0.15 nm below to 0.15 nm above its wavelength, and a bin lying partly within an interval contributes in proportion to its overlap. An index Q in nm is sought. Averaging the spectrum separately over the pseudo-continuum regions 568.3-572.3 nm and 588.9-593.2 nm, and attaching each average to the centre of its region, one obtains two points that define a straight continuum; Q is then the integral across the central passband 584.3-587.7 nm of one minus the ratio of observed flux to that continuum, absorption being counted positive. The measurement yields -0.34 nm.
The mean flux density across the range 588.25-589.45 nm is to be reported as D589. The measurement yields 7.65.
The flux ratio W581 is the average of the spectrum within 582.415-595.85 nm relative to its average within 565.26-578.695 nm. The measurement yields 1.0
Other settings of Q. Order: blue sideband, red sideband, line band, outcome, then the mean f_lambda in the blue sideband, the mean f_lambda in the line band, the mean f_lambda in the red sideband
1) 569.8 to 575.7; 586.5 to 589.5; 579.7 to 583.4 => -0.30 nm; 12.2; 11.9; 10.2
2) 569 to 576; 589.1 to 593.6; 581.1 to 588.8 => -0.31 nm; 12.1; 11.8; 11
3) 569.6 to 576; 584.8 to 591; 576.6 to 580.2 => -0.19 nm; 12.1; 12.2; 10.6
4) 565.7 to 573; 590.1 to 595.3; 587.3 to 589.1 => 0.28 nm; 12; 10.2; 12.2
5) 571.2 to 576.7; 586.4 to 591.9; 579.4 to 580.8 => -0.10 nm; 12.2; 12.4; 10.5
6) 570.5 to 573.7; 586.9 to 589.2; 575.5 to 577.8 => -0.13 nm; 12.1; 12.2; 10.3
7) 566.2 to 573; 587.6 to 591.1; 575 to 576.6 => -0.10 nm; 12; 11.9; 9.57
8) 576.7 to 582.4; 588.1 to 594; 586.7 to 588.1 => -0.13 nm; 11.9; 12.2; 10.7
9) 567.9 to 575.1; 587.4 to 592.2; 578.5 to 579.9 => -0.08 nm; 12.1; 12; 10.3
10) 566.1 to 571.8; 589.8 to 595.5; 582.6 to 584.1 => -0.08 nm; 12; 12.6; 12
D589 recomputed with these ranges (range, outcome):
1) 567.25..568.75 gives 12.2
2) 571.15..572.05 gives 11.9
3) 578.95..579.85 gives 12.3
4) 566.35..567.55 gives 11.8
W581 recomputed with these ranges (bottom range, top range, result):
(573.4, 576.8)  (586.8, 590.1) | 0.77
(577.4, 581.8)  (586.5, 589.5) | 0.86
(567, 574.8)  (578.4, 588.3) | 0.99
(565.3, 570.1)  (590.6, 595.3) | 1.02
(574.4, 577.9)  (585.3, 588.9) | 0.94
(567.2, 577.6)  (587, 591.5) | 0.84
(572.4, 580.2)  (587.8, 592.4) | 0.83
